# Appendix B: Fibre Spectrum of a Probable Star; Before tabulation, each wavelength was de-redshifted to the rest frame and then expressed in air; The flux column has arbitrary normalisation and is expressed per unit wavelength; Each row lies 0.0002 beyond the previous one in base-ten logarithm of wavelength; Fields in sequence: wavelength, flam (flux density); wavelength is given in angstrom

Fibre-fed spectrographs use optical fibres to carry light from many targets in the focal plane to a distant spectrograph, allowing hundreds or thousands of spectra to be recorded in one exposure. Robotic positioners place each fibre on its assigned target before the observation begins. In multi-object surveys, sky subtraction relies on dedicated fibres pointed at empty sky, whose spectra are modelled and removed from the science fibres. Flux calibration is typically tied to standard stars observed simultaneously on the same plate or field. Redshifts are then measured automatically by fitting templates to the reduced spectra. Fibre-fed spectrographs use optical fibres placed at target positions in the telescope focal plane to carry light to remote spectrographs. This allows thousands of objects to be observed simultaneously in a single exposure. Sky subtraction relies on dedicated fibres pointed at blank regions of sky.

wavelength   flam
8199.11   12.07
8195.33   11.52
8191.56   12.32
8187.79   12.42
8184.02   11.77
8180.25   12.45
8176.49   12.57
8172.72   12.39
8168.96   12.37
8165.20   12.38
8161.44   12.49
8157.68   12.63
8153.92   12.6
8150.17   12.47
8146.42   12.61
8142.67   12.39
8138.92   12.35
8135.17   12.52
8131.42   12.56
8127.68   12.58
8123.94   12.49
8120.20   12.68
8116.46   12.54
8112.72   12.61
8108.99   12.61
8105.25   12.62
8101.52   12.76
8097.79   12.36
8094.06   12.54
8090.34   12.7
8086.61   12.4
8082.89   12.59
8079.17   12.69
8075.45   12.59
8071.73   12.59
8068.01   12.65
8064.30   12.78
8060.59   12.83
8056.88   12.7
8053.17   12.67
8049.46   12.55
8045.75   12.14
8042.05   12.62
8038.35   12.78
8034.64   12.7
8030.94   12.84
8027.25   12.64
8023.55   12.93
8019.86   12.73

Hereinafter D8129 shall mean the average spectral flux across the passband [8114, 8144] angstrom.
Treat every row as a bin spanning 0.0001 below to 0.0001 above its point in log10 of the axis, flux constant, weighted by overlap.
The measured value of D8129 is 12.5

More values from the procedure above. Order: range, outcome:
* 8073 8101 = 12.6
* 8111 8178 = 12.5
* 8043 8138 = 12.6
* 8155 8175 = 12.5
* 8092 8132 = 12.6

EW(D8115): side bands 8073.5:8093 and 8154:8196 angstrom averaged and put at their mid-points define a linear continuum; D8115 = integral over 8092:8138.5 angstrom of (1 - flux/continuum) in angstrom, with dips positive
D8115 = -0.2 angstrom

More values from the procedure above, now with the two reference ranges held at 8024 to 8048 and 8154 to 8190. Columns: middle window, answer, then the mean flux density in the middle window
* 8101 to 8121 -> -0.2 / 12.6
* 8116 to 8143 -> -0.1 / 12.5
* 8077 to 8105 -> -0.1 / 12.6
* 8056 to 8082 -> -0.2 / 12.7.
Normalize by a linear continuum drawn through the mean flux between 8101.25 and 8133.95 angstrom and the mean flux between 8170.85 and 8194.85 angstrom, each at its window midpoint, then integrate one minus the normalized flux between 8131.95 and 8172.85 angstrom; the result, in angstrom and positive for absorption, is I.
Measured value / -0.2 angstrom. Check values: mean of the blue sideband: 12.6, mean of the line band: 12.5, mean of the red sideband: 12.3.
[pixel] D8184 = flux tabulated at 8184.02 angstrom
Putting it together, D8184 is 11.77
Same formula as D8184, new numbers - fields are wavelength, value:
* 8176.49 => 12.57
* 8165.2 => 12.38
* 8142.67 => 12.39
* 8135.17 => 12.52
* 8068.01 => 12.65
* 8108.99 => 12.61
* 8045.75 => 12.14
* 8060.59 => 12.83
